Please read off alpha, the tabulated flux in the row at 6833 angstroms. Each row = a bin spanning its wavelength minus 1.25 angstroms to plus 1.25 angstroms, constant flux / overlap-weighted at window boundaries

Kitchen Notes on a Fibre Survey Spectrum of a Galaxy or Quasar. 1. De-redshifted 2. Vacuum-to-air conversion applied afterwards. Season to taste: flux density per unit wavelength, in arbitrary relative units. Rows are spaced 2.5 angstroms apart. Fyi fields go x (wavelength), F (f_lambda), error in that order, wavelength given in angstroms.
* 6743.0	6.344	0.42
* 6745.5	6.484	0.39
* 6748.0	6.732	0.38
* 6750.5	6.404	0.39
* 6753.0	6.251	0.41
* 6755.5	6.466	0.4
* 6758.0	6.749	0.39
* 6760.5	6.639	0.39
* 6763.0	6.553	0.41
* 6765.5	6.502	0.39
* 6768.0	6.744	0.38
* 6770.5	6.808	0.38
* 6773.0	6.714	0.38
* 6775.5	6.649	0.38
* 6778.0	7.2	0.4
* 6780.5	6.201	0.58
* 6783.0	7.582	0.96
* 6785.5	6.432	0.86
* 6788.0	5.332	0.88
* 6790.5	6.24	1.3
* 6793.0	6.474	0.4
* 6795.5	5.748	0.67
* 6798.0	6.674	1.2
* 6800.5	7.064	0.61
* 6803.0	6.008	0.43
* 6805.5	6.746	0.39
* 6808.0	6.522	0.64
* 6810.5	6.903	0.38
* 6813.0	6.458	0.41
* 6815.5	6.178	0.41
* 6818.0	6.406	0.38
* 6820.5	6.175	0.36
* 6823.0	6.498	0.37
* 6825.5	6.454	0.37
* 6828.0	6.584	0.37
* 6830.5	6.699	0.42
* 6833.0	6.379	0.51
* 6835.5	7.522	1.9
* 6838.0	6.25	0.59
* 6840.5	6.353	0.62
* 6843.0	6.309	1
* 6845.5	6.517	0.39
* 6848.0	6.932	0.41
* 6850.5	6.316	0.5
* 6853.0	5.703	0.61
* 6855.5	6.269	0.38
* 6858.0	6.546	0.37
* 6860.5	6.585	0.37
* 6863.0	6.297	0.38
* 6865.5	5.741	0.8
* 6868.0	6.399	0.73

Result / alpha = 6.379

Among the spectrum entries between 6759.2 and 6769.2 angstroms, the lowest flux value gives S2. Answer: 6.502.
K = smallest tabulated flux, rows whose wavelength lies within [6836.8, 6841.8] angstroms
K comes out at 6.25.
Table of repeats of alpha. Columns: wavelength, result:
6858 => 6.546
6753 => 6.251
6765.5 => 6.502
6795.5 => 5.748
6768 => 6.744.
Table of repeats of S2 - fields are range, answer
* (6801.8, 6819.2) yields 6.008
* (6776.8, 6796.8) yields 5.332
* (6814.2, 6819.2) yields 6.178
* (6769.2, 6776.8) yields 6.649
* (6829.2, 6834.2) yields 6.379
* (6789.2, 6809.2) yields 5.748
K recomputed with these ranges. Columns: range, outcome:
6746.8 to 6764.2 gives 6.251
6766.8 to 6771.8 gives 6.744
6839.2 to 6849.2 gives 6.309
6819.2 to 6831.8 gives 6.175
